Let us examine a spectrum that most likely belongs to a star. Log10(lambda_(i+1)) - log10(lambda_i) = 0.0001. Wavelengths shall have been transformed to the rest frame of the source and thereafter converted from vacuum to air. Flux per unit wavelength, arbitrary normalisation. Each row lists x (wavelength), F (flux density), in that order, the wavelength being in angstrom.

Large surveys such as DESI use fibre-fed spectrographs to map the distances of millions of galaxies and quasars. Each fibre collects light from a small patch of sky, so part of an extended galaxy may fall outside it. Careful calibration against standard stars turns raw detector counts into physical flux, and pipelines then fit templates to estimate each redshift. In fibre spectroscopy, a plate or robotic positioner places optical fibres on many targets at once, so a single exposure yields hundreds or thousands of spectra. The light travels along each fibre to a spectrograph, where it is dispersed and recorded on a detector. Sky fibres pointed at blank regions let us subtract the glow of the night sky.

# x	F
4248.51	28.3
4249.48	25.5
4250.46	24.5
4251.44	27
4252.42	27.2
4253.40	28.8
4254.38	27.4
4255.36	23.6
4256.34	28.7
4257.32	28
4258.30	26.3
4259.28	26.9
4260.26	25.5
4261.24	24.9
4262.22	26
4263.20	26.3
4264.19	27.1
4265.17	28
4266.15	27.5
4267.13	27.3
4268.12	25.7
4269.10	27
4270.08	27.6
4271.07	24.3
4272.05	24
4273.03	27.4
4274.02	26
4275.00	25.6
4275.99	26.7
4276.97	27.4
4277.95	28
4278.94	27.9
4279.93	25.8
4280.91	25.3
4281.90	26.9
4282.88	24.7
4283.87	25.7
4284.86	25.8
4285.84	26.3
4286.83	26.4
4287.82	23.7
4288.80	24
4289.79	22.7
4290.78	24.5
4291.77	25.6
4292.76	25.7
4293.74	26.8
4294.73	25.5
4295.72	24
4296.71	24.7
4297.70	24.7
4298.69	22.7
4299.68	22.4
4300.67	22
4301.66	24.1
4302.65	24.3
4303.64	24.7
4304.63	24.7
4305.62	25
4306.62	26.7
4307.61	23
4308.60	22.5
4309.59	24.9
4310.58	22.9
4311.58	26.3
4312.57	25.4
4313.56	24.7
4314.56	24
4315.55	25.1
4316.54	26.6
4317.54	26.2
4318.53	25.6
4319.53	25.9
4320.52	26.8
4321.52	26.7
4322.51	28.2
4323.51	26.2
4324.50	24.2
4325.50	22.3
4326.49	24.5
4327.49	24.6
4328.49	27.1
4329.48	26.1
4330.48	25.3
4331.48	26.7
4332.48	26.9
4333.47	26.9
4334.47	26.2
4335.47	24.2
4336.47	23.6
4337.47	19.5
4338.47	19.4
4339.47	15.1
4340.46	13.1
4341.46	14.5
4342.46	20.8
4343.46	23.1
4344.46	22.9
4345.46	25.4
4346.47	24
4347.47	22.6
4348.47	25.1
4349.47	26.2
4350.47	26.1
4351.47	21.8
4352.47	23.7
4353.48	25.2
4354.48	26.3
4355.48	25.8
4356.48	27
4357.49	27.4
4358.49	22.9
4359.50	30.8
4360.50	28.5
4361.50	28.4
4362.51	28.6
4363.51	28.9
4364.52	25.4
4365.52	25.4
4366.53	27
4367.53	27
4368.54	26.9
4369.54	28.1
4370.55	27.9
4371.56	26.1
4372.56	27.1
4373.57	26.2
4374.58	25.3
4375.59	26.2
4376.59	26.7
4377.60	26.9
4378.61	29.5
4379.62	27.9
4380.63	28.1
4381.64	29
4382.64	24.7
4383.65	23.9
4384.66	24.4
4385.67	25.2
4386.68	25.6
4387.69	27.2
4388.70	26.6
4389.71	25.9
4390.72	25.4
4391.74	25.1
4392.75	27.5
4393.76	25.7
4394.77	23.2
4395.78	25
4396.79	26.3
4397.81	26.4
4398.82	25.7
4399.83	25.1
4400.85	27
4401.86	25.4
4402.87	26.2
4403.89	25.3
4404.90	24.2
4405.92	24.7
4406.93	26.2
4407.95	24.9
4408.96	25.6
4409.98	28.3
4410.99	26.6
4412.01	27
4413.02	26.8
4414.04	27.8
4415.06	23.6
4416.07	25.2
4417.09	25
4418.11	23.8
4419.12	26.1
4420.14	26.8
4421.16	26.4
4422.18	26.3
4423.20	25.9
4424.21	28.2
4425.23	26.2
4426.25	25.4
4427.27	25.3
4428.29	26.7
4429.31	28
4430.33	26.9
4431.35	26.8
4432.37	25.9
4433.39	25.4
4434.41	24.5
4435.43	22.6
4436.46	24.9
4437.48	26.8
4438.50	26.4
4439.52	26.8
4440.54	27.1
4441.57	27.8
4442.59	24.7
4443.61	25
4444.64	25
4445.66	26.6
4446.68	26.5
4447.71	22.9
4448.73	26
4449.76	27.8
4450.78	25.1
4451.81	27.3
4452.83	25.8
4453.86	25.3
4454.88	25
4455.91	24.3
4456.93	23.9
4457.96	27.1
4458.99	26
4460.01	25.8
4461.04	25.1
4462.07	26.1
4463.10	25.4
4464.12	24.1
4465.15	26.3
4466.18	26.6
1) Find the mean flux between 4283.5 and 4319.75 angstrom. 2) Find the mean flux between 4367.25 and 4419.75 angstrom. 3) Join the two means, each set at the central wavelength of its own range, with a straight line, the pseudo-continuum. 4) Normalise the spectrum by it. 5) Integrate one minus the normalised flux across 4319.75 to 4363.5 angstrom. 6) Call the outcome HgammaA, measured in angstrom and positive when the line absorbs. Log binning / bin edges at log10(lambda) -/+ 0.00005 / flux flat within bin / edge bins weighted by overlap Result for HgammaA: 1.4 angstrom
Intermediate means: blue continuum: 24.7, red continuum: 26.1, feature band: 24.5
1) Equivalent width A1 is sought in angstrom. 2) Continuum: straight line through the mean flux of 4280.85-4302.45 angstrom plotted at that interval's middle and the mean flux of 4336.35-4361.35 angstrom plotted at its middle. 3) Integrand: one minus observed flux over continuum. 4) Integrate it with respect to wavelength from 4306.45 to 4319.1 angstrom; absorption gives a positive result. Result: -0.4 angstrom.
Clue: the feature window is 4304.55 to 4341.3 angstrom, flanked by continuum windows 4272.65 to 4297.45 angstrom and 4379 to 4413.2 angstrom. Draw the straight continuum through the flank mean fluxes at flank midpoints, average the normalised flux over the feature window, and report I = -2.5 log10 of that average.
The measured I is 0.06 mag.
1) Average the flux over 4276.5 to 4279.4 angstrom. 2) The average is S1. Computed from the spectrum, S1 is 27.8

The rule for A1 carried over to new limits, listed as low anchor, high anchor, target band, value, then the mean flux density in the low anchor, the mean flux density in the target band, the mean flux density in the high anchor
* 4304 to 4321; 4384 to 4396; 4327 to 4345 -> 1.90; 25.1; 22.6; 25.6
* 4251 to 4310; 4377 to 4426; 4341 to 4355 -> 1.32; 25.7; 23.4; 26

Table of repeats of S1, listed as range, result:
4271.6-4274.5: 25.8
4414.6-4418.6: 24.4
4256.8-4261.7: 26.4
